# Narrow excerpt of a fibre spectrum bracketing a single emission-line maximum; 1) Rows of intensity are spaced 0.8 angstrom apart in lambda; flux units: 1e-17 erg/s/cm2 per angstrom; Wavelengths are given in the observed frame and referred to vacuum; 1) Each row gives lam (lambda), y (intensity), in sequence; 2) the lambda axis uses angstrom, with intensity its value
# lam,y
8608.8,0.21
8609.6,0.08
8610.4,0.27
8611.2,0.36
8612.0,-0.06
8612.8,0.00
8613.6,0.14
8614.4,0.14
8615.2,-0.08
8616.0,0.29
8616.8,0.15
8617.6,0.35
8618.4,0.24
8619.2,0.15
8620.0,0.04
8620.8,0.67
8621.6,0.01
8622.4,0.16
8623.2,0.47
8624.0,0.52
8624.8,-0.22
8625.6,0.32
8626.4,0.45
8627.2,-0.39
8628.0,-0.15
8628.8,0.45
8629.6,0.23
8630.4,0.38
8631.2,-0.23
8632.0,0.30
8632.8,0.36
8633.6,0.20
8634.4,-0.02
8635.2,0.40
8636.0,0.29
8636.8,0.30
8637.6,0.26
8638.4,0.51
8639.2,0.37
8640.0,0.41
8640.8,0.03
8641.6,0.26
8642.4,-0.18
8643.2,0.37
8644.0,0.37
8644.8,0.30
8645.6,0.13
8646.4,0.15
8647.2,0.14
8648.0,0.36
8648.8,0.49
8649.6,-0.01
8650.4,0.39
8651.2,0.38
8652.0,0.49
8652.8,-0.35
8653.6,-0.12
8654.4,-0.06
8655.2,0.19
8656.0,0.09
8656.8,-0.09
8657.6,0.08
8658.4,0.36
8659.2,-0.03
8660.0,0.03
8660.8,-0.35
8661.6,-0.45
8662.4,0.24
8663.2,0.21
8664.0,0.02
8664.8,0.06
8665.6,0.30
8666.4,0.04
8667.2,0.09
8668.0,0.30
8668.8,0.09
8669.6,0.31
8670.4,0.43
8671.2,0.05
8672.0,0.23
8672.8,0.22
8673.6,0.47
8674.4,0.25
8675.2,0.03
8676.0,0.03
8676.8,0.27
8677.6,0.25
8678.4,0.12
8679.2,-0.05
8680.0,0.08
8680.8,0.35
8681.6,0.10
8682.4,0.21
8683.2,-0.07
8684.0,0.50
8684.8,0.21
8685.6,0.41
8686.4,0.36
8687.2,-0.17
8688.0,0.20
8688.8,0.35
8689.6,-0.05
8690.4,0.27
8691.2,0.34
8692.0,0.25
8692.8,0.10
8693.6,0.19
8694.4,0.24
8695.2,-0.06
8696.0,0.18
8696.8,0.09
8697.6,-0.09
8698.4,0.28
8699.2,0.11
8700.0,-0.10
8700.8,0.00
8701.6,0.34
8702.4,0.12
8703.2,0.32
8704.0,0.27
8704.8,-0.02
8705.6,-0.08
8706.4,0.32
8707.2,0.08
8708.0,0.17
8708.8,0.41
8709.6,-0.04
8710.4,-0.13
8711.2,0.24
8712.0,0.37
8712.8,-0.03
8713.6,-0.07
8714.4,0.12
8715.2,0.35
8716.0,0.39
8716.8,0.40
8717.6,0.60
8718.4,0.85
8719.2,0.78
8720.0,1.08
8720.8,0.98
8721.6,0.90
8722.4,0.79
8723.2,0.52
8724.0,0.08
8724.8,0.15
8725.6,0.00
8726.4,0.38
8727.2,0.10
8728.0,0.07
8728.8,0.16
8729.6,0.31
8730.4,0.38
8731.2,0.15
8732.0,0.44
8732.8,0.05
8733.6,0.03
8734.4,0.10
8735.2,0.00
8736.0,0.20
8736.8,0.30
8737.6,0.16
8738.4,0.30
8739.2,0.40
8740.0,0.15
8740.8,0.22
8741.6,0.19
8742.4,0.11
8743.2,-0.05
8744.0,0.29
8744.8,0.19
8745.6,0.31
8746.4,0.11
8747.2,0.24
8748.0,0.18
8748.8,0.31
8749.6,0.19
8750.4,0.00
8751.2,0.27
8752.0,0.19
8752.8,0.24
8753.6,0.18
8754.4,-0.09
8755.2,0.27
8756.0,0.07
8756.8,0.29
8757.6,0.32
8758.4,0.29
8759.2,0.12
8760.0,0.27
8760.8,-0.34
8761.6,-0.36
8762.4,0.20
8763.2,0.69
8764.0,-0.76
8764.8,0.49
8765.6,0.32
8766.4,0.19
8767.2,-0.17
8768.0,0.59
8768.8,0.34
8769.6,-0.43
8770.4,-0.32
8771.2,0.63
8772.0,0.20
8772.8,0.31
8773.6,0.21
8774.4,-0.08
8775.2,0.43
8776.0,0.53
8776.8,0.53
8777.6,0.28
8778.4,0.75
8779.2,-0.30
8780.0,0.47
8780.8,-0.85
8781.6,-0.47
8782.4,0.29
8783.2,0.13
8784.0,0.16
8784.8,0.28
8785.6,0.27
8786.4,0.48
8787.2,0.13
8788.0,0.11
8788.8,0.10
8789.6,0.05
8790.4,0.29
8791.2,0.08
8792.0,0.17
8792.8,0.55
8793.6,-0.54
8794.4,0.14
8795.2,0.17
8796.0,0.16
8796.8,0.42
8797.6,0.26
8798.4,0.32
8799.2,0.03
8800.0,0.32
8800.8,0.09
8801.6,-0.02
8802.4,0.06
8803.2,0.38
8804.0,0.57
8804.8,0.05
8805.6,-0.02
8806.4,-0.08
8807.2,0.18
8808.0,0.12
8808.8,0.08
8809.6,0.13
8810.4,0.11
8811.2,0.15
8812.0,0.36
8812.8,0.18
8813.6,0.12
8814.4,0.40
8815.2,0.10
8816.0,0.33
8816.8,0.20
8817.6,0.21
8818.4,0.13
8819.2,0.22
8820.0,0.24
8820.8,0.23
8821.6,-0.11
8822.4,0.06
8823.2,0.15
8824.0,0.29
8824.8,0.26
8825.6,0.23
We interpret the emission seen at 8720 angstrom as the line [O III] 5007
